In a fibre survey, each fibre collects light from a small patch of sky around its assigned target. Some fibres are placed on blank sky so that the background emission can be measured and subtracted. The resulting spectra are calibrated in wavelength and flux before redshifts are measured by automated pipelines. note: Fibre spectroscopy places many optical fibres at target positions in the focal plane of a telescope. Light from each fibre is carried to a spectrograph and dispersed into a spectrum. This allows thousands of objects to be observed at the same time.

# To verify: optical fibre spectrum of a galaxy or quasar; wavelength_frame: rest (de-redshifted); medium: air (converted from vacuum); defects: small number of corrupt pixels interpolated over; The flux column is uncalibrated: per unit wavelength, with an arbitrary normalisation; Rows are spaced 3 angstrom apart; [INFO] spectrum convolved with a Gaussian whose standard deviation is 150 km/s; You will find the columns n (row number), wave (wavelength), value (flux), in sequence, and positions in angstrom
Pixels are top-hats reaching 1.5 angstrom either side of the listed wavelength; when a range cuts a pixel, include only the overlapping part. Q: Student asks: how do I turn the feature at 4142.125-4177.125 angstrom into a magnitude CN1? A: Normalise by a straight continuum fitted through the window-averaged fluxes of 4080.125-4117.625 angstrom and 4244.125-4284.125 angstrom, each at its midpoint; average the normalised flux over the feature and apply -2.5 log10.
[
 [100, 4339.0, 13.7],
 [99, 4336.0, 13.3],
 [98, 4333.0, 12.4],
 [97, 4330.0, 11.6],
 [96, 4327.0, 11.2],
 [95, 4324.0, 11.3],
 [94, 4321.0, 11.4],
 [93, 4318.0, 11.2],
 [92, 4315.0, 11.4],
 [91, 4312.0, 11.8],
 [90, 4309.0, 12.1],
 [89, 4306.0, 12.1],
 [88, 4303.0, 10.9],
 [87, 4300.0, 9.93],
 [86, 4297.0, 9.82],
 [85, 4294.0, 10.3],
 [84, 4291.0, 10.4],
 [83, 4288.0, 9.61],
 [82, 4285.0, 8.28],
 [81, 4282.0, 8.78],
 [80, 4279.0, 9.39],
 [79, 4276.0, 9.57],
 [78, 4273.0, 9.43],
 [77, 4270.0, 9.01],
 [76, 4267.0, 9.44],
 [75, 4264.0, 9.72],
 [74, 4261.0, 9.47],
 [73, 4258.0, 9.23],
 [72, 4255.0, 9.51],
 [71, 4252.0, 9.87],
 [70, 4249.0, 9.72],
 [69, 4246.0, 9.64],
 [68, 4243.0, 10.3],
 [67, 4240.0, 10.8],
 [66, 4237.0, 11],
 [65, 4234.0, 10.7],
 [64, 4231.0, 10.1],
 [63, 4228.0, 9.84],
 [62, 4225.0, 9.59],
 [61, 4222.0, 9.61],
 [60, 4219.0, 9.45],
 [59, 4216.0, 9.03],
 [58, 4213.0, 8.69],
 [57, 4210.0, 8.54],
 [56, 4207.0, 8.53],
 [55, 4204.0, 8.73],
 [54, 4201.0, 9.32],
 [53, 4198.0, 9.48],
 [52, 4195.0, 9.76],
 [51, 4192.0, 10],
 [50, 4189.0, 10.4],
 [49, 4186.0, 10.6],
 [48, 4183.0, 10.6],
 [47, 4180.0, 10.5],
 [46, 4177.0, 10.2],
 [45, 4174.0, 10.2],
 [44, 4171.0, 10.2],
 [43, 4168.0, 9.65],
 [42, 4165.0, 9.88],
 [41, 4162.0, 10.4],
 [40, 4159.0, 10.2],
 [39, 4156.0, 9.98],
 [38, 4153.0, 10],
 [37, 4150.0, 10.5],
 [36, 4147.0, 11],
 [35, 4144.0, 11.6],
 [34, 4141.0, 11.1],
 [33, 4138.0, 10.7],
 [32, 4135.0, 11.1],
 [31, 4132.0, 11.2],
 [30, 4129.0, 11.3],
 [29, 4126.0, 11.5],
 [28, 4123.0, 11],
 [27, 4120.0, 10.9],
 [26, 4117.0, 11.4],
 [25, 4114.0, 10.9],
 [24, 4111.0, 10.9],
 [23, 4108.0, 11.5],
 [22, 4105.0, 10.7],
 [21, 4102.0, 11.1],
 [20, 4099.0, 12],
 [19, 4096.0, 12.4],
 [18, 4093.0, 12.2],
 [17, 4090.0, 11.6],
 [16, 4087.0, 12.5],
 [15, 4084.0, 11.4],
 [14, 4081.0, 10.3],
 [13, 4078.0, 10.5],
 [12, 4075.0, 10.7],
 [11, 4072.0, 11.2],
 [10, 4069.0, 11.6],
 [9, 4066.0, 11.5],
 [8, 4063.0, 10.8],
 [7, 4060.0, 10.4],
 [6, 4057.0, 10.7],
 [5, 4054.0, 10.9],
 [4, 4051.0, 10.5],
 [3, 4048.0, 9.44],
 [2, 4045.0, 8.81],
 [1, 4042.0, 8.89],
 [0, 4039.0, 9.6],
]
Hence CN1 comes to 0.04 mag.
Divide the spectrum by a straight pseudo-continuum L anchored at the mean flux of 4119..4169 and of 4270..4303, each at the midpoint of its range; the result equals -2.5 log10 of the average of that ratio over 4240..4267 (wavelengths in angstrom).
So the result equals 0.01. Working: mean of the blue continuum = 10.7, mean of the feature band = 9.73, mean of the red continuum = 9.59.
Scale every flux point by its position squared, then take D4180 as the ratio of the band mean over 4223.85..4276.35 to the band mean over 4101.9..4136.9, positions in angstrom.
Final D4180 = 0.94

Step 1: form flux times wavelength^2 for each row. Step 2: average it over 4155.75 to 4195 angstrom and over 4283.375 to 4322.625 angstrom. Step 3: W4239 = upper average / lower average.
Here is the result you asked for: 1.1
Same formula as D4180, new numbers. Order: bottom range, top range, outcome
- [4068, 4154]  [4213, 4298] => 0.93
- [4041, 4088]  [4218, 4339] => 1.08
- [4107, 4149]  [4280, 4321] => 1.03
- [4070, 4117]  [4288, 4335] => 1.09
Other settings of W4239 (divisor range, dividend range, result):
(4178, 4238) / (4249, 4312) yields 1.05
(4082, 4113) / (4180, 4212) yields 0.87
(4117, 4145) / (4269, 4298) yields 0.91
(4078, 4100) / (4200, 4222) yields 0.81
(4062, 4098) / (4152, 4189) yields 0.94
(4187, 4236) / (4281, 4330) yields 1.18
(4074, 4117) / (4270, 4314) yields 0.98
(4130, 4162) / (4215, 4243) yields 0.97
